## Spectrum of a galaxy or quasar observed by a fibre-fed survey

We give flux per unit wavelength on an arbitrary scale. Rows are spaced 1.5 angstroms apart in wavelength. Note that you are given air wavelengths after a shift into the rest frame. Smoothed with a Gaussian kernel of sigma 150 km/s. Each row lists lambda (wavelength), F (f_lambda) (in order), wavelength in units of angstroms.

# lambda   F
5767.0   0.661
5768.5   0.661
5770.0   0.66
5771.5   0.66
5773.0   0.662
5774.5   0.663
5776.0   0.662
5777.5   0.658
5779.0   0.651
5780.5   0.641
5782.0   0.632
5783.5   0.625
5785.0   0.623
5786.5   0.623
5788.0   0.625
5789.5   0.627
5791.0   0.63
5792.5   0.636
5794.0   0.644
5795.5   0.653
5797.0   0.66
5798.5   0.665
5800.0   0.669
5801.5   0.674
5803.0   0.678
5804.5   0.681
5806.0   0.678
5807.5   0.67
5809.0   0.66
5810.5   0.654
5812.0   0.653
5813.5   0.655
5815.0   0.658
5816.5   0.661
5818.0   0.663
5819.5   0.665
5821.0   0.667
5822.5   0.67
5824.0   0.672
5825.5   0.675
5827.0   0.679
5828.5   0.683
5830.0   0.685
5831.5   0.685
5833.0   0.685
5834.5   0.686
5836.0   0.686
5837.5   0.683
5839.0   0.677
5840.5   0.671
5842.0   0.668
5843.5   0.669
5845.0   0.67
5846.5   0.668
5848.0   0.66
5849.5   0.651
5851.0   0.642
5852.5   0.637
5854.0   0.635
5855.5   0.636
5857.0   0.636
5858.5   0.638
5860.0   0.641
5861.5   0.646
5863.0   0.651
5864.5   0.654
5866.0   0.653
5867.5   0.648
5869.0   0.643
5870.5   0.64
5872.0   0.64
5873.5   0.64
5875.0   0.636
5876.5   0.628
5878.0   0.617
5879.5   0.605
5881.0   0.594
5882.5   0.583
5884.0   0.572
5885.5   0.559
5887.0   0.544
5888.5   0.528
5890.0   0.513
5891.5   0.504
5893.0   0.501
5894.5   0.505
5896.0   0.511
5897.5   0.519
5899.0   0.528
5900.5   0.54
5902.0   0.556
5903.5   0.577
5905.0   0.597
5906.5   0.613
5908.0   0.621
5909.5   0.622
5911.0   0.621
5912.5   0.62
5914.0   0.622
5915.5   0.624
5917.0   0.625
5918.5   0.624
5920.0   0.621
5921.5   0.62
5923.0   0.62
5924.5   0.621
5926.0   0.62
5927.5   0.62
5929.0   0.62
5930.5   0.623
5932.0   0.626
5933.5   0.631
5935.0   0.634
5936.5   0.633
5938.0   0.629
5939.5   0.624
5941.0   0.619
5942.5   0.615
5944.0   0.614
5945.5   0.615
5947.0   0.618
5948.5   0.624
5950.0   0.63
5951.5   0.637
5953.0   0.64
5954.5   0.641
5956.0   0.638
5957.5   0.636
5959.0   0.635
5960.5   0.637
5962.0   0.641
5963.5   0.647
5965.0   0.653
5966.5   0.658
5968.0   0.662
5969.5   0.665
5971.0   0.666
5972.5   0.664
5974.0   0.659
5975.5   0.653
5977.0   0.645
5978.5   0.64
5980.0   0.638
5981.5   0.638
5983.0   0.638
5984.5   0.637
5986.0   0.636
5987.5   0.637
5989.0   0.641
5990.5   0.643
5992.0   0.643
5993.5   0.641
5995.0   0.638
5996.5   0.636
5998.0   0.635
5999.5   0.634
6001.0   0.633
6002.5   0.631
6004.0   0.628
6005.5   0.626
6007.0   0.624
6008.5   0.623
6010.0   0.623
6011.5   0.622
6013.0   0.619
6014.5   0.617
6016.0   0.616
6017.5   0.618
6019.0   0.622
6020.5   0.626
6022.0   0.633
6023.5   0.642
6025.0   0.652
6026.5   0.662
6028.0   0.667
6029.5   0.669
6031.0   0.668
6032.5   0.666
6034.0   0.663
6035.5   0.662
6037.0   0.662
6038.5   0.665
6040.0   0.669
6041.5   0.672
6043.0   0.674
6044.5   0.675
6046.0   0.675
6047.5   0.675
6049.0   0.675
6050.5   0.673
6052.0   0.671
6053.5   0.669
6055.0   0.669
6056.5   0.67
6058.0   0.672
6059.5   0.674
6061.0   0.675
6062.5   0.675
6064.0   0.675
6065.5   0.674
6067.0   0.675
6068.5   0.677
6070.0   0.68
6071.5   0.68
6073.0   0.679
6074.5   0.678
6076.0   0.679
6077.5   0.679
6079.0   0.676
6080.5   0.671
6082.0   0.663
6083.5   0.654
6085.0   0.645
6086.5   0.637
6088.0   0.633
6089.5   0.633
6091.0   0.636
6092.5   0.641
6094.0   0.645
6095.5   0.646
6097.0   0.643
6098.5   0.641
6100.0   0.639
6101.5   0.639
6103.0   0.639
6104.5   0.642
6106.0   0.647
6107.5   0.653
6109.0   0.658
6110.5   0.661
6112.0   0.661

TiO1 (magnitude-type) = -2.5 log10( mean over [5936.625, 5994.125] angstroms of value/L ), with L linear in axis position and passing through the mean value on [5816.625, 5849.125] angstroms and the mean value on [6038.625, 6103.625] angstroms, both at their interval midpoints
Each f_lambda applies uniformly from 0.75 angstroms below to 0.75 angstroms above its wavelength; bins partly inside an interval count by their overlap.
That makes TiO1 0.048 mag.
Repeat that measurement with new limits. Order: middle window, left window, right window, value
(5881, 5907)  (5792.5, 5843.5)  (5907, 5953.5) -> 0.17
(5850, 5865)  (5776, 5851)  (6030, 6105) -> 0.03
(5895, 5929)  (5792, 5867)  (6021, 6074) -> 0.12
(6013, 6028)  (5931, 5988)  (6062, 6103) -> 0.03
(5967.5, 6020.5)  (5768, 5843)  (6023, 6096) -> 0.05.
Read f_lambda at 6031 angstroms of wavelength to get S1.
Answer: 0.668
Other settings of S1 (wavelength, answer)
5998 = 0.635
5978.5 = 0.64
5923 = 0.62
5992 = 0.643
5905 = 0.597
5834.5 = 0.686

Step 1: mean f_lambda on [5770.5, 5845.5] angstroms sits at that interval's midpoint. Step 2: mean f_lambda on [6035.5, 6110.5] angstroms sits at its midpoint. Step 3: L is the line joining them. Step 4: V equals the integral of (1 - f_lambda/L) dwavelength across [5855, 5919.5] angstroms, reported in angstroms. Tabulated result 6.3 angstroms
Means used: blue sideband 0.661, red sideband 0.662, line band 0.597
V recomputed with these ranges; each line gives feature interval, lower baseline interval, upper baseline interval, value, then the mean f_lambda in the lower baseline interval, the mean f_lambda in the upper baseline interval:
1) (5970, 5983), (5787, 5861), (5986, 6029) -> -0.2 angstroms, 0.661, 0.634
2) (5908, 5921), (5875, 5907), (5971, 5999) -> -1.0 angstroms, 0.558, 0.643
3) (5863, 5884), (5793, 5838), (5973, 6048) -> 1.1 angstroms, 0.67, 0.644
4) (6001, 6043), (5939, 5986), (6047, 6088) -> 0.9 angstroms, 0.64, 0.67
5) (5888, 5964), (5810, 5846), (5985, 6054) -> 6.3 angstroms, 0.672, 0.647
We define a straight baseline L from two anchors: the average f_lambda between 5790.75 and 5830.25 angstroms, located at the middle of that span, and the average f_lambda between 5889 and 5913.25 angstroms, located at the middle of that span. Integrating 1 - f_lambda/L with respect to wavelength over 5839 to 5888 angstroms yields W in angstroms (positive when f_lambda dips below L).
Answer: -2.5 angstroms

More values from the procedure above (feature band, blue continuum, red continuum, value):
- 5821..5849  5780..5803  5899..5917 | -2.2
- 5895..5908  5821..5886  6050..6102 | 1.9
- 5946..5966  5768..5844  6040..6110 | 0.8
